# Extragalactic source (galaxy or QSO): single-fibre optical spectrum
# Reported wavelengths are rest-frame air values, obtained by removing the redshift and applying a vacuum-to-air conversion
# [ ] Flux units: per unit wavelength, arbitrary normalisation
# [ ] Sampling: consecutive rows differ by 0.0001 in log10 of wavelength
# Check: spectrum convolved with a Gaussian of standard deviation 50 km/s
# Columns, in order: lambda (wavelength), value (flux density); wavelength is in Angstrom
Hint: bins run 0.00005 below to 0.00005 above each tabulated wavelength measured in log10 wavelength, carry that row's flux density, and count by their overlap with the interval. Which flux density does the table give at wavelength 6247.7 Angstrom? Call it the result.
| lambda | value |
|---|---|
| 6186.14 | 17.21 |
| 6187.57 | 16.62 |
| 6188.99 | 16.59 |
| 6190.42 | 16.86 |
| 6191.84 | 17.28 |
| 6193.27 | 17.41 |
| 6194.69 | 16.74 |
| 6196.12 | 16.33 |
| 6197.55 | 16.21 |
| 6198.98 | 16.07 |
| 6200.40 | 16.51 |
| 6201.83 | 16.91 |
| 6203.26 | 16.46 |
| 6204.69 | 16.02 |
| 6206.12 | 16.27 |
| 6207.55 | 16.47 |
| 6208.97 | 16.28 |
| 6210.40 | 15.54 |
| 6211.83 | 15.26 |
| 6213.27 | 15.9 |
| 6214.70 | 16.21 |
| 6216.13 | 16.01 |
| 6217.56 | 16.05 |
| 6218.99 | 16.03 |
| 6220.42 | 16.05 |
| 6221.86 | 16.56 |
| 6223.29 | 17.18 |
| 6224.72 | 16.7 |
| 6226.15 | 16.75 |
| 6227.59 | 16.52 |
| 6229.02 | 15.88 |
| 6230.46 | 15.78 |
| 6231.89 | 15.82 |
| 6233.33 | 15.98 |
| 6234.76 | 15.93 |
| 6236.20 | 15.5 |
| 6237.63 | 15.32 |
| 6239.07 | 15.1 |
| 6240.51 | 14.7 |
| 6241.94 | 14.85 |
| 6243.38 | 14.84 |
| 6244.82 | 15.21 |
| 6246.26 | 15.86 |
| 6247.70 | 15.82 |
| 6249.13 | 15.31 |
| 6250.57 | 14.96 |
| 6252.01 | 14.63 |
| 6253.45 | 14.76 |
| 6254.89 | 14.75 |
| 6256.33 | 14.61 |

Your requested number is 15.82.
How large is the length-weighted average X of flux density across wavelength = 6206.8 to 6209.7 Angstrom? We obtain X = 16.4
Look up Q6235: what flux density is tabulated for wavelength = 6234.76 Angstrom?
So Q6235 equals 15.93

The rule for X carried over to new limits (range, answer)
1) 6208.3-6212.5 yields 15.7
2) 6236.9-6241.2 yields 15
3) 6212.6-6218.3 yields 16.1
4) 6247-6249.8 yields 15.6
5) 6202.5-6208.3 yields 16.3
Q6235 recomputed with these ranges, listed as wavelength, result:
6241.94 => 14.85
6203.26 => 16.46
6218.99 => 16.03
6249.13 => 15.31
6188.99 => 16.59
